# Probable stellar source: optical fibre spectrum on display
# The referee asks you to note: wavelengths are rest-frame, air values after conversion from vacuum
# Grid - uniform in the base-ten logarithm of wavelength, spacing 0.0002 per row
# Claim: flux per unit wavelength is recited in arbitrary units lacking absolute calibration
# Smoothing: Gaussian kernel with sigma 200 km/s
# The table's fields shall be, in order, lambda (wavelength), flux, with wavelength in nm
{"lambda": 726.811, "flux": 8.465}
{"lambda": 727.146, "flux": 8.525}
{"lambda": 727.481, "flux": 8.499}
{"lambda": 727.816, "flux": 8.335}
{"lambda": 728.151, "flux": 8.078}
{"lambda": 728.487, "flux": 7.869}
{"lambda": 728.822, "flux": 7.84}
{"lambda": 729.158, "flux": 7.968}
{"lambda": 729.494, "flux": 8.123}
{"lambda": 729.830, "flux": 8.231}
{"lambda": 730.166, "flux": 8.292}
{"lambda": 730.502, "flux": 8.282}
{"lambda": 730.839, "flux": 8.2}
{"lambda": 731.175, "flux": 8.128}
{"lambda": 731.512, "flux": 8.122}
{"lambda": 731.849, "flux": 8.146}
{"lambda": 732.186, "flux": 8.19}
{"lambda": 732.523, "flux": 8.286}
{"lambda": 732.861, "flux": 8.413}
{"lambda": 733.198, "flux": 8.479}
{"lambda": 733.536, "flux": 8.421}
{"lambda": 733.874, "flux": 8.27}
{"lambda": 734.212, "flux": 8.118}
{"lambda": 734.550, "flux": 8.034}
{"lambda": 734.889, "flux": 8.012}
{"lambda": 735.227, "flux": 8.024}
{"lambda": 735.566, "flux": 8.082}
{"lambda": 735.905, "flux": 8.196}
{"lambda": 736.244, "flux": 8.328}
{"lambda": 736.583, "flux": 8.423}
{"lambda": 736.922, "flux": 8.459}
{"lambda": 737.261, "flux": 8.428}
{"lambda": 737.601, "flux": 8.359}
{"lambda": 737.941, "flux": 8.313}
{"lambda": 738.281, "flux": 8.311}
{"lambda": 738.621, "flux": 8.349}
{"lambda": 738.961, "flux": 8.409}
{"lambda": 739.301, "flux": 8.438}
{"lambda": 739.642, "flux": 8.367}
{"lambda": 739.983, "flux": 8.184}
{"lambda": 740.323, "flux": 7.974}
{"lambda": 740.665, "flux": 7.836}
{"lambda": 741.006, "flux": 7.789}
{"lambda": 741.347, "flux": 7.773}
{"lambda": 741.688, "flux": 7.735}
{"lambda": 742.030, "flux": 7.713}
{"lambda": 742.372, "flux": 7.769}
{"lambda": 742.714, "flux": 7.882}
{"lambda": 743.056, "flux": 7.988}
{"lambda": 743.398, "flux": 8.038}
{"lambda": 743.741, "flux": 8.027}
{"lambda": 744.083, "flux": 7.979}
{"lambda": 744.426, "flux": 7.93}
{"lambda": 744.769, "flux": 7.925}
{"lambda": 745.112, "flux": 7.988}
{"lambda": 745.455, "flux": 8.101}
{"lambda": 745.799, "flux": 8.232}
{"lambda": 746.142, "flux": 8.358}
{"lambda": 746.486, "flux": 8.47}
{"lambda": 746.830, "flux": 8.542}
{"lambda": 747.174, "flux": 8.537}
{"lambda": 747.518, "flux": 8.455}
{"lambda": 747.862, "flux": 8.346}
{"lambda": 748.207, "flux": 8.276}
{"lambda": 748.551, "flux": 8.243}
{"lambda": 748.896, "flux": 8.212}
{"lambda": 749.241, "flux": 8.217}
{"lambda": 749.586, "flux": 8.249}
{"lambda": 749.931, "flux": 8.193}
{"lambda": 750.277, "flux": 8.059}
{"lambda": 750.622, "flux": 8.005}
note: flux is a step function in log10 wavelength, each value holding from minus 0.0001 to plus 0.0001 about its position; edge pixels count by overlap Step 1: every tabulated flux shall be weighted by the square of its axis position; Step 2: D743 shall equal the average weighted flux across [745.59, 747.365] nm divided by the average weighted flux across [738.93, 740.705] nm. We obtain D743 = 1.0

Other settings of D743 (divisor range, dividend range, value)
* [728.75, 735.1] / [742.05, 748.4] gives 1.03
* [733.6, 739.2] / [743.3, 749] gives 1.02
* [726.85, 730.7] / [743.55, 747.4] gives 1.05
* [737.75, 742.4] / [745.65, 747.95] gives 1.06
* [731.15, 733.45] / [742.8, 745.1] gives 1.00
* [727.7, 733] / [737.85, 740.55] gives 1.04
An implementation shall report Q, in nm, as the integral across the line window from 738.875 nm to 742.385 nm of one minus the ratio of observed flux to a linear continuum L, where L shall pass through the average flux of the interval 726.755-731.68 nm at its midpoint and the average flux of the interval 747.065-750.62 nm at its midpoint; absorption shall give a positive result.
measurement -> 0.10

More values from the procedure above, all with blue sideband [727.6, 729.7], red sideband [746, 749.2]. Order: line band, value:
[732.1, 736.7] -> -0.048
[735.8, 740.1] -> -0.077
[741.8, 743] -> 0.070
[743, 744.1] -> 0.039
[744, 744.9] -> 0.041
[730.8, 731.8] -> -0.006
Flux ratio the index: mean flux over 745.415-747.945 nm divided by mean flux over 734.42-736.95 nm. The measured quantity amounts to 1.03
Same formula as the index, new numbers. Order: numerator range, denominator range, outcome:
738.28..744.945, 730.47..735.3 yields 0.98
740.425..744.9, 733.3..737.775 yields 0.96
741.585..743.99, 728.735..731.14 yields 0.97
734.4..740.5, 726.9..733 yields 1.01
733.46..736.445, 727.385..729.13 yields 1.01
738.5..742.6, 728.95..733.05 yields 0.98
